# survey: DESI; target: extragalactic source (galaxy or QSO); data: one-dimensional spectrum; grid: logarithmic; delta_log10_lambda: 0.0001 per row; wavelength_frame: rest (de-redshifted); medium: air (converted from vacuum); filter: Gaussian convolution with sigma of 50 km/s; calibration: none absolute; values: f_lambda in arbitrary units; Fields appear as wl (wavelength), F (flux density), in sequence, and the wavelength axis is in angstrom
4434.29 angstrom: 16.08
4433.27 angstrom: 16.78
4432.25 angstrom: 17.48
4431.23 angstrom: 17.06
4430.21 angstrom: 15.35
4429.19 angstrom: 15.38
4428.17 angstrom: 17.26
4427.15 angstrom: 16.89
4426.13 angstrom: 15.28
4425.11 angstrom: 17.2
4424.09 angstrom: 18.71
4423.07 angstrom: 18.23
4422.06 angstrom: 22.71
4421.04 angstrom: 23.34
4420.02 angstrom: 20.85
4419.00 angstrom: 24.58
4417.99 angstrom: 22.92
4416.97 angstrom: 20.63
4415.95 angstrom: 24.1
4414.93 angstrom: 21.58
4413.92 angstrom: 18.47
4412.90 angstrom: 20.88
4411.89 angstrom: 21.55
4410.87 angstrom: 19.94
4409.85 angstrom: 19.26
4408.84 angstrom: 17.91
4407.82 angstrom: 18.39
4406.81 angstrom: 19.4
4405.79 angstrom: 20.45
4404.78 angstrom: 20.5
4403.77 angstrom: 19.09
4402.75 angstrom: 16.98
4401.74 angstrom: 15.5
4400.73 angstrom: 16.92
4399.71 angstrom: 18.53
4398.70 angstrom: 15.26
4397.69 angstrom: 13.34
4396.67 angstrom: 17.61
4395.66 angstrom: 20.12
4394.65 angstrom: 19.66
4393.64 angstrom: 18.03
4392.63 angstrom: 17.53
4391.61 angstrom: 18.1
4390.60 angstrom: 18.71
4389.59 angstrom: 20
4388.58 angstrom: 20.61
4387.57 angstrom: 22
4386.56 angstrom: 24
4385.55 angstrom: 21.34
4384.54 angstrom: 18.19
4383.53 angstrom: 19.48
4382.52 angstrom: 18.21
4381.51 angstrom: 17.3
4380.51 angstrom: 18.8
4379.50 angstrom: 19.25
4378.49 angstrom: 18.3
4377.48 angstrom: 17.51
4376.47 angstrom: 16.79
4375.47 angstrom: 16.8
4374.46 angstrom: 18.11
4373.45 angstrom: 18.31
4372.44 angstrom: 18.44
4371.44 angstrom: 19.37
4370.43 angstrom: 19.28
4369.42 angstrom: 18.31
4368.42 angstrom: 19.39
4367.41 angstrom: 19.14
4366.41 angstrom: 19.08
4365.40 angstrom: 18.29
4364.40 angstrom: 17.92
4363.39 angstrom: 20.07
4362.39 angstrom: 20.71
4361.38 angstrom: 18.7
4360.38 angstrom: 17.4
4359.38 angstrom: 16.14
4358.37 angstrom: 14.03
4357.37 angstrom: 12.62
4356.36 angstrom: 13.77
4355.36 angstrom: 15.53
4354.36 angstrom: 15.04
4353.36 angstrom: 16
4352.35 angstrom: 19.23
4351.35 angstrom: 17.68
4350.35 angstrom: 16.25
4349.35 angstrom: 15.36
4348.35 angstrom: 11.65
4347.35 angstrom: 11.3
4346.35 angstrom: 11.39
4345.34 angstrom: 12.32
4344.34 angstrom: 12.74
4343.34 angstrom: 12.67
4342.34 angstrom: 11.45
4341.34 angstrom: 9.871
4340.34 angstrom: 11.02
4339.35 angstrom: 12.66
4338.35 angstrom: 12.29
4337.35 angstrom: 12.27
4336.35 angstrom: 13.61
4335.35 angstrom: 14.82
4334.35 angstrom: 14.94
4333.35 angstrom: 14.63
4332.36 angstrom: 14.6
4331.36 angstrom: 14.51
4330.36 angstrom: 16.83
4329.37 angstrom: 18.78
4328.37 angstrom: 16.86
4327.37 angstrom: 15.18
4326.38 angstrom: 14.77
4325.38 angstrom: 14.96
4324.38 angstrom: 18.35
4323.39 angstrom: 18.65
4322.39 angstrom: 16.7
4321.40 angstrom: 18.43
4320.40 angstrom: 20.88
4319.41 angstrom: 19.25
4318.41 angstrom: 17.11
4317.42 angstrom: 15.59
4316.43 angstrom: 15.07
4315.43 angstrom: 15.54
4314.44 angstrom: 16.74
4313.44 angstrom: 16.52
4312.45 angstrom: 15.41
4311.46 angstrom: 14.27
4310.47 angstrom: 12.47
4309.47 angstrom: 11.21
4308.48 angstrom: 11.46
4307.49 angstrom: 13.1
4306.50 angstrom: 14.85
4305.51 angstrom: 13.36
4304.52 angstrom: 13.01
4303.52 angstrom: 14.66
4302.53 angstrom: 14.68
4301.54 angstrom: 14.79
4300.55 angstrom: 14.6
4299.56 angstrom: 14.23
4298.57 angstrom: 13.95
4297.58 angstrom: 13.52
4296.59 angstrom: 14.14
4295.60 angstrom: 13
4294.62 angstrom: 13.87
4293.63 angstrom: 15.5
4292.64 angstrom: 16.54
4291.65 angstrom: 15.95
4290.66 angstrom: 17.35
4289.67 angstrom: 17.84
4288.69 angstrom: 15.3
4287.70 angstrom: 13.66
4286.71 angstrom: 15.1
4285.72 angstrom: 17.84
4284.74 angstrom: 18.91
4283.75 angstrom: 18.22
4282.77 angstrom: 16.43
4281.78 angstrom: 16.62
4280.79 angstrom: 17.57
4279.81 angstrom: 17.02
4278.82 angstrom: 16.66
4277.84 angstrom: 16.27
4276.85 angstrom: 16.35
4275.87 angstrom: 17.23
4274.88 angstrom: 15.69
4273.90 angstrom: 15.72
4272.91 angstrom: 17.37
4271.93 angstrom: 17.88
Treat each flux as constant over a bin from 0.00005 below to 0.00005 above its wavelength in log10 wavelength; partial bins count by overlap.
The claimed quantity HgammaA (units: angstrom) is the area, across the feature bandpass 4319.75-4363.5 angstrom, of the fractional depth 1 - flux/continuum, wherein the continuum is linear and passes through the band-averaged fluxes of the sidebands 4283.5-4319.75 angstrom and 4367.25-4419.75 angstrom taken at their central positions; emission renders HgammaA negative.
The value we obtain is 4.3 angstrom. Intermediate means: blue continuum 15.1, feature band 15.1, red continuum 19.1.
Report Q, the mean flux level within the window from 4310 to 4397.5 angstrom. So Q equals 16.7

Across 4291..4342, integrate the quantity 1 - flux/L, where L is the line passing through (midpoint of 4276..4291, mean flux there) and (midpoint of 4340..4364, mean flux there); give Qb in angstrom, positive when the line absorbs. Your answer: 2.83 angstrom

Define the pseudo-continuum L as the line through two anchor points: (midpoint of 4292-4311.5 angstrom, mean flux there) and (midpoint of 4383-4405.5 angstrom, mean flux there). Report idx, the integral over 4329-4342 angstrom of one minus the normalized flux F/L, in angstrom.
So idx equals 1.5 angstrom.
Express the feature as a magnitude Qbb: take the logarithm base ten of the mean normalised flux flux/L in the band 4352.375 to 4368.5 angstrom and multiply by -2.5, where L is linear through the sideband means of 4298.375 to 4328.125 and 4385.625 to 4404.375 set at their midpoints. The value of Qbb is 0.01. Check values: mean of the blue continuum 15.4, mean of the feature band 17.1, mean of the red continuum 18.5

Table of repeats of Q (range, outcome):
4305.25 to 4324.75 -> 15.8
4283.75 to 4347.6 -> 14.8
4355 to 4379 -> 17.7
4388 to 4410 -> 18.3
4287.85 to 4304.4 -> 14.9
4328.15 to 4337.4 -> 15.3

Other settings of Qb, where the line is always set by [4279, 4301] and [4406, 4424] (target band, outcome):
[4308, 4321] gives 0.98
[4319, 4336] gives 0.65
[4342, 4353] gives 2.57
